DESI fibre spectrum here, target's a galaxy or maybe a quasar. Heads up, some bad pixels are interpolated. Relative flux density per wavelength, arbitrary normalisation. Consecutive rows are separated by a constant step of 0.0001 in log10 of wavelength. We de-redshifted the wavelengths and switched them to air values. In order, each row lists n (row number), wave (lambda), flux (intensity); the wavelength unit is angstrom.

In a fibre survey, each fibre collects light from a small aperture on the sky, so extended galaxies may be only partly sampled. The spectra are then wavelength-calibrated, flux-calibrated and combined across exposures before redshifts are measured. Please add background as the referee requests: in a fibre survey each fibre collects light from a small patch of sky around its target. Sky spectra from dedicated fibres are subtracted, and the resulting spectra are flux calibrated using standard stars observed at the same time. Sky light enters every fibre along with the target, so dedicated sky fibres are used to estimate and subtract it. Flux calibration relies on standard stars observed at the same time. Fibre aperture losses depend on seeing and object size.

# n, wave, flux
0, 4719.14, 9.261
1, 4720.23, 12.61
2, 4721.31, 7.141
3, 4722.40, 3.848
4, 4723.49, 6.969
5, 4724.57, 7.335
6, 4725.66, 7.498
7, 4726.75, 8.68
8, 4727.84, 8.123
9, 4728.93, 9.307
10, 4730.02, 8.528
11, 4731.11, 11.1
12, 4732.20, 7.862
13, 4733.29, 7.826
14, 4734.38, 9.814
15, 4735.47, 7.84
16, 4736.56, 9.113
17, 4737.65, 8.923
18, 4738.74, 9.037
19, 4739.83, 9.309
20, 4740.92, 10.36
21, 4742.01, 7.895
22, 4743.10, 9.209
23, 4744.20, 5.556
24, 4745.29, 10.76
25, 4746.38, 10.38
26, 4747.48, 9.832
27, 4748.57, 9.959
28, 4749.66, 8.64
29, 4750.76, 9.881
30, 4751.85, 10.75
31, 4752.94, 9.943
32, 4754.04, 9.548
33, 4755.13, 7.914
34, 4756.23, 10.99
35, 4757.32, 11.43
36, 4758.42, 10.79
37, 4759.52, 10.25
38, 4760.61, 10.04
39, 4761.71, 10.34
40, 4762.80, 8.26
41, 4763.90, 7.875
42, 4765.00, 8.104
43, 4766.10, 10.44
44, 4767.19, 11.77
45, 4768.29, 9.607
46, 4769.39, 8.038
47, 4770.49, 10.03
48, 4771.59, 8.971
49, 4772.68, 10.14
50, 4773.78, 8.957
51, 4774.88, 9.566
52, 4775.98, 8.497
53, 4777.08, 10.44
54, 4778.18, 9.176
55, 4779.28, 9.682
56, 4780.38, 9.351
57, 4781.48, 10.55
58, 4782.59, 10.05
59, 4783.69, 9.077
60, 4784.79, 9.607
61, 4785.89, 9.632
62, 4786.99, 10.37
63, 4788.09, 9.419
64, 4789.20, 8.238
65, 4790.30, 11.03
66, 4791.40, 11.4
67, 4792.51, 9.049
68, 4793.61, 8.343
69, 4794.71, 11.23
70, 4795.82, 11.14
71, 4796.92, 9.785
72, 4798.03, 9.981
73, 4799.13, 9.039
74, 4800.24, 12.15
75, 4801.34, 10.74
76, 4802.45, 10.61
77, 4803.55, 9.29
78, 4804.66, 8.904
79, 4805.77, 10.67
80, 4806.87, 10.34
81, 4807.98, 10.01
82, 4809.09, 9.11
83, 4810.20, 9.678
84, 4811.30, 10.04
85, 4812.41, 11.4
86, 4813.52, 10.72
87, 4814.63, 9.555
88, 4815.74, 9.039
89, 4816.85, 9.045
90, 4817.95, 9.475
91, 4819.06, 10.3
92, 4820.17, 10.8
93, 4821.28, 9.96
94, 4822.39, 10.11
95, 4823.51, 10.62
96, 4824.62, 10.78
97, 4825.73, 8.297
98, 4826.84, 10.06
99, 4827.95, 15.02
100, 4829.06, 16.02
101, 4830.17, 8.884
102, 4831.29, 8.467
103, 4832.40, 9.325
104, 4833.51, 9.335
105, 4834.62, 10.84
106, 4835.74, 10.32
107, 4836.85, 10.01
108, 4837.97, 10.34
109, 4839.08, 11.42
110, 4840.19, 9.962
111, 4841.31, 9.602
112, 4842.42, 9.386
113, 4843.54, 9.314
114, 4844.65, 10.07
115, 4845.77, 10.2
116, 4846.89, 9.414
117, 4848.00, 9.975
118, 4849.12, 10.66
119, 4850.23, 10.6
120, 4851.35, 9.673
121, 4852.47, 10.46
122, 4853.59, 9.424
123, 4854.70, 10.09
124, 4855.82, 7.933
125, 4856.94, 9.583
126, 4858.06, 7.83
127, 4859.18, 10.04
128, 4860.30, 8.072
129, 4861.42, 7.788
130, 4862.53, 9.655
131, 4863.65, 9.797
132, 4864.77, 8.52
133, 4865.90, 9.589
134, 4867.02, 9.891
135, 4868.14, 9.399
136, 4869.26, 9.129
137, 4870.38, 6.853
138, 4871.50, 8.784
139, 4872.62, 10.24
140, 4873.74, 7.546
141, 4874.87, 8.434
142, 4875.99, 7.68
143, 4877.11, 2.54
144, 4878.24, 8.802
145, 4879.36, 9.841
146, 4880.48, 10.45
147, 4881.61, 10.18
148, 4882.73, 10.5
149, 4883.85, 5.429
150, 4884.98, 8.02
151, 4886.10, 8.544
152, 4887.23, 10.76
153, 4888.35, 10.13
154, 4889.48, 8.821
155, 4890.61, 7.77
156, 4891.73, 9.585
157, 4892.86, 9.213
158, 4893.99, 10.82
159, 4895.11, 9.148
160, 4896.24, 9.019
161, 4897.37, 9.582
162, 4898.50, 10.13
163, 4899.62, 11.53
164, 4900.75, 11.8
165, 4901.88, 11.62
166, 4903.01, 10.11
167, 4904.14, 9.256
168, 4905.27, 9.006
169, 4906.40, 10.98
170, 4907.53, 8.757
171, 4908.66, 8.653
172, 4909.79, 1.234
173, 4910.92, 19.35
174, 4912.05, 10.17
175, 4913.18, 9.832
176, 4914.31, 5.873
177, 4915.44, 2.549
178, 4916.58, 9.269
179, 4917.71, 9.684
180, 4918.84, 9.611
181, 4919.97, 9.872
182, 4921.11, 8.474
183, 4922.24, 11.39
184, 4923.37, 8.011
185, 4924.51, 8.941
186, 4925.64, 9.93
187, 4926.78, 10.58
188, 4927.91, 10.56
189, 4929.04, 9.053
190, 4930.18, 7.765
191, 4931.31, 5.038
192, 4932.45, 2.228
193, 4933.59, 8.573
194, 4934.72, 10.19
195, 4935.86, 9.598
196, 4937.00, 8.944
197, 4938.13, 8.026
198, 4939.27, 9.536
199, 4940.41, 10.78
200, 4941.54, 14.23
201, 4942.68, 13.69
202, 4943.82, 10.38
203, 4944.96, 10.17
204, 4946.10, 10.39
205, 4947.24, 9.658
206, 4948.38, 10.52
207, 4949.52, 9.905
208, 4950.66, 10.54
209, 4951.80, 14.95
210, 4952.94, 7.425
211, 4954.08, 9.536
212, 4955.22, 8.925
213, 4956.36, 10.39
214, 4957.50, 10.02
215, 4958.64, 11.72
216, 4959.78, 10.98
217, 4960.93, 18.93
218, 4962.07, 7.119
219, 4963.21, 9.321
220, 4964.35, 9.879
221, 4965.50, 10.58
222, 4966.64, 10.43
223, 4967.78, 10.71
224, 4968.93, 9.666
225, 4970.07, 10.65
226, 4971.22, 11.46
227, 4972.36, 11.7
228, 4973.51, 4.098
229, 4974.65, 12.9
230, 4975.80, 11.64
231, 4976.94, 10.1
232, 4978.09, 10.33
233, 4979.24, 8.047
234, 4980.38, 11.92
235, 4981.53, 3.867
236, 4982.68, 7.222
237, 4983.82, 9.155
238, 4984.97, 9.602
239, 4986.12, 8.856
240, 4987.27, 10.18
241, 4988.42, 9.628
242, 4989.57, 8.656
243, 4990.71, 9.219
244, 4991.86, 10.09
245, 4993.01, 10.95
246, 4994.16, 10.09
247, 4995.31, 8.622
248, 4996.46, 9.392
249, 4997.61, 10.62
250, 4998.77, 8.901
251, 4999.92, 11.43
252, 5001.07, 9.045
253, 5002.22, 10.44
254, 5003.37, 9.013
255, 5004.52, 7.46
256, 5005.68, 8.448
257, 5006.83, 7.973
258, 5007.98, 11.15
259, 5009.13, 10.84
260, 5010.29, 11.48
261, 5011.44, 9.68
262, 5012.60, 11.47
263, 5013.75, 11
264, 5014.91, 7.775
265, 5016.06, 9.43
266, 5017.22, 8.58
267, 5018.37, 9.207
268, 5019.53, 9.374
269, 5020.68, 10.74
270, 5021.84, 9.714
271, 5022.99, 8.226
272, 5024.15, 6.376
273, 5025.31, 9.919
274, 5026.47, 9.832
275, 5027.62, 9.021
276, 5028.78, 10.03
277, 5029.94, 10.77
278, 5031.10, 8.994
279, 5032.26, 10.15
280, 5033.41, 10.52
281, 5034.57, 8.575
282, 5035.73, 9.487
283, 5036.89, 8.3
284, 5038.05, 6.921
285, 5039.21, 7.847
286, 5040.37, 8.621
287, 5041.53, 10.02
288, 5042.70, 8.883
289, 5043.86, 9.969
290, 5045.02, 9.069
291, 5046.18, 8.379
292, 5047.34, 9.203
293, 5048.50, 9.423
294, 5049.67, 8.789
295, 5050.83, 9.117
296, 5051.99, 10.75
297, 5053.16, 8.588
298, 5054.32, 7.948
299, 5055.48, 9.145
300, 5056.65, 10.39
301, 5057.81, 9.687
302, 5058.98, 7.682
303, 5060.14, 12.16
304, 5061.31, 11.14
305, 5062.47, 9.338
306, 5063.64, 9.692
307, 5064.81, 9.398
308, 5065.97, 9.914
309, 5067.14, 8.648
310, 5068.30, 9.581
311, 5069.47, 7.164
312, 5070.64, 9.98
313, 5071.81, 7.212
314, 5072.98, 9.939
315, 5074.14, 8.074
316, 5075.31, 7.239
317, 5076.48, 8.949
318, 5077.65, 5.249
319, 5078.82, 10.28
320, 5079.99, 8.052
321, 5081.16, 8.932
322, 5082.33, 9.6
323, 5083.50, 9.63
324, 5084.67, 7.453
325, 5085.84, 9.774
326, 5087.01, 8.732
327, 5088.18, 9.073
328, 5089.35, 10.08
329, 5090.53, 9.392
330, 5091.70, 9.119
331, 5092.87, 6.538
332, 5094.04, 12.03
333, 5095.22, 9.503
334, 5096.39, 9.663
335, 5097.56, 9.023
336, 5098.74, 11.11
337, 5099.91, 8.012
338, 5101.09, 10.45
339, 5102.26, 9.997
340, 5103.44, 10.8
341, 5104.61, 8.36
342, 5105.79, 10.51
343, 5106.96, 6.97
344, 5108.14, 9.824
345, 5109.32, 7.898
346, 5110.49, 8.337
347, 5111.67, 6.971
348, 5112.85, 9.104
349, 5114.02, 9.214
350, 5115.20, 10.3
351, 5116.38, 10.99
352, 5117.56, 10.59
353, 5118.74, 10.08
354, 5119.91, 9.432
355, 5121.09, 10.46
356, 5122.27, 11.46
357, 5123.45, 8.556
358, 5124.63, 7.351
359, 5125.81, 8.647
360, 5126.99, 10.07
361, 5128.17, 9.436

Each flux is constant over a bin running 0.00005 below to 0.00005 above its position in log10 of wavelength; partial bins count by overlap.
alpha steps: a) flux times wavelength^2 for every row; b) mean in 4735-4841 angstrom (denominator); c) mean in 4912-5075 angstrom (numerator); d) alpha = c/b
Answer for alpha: 1.05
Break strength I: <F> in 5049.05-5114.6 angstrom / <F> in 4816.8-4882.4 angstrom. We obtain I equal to 0.9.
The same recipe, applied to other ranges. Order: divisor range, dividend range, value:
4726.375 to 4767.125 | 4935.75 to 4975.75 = 1.13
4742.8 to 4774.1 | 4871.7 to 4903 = 0.96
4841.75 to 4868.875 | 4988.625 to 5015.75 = 1.03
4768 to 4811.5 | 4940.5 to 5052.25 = 1.00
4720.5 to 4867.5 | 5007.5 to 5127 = 0.96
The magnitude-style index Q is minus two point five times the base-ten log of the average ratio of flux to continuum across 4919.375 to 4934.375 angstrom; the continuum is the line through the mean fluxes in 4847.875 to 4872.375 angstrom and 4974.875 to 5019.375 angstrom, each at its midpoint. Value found 0.106 mag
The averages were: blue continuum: 9.26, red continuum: 9.54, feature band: 8.52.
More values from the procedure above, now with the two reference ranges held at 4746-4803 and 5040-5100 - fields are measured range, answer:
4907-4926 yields 0.07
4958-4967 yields -0.18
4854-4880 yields 0.12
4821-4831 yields -0.14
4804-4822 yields -0.02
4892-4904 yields -0.08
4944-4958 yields -0.09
